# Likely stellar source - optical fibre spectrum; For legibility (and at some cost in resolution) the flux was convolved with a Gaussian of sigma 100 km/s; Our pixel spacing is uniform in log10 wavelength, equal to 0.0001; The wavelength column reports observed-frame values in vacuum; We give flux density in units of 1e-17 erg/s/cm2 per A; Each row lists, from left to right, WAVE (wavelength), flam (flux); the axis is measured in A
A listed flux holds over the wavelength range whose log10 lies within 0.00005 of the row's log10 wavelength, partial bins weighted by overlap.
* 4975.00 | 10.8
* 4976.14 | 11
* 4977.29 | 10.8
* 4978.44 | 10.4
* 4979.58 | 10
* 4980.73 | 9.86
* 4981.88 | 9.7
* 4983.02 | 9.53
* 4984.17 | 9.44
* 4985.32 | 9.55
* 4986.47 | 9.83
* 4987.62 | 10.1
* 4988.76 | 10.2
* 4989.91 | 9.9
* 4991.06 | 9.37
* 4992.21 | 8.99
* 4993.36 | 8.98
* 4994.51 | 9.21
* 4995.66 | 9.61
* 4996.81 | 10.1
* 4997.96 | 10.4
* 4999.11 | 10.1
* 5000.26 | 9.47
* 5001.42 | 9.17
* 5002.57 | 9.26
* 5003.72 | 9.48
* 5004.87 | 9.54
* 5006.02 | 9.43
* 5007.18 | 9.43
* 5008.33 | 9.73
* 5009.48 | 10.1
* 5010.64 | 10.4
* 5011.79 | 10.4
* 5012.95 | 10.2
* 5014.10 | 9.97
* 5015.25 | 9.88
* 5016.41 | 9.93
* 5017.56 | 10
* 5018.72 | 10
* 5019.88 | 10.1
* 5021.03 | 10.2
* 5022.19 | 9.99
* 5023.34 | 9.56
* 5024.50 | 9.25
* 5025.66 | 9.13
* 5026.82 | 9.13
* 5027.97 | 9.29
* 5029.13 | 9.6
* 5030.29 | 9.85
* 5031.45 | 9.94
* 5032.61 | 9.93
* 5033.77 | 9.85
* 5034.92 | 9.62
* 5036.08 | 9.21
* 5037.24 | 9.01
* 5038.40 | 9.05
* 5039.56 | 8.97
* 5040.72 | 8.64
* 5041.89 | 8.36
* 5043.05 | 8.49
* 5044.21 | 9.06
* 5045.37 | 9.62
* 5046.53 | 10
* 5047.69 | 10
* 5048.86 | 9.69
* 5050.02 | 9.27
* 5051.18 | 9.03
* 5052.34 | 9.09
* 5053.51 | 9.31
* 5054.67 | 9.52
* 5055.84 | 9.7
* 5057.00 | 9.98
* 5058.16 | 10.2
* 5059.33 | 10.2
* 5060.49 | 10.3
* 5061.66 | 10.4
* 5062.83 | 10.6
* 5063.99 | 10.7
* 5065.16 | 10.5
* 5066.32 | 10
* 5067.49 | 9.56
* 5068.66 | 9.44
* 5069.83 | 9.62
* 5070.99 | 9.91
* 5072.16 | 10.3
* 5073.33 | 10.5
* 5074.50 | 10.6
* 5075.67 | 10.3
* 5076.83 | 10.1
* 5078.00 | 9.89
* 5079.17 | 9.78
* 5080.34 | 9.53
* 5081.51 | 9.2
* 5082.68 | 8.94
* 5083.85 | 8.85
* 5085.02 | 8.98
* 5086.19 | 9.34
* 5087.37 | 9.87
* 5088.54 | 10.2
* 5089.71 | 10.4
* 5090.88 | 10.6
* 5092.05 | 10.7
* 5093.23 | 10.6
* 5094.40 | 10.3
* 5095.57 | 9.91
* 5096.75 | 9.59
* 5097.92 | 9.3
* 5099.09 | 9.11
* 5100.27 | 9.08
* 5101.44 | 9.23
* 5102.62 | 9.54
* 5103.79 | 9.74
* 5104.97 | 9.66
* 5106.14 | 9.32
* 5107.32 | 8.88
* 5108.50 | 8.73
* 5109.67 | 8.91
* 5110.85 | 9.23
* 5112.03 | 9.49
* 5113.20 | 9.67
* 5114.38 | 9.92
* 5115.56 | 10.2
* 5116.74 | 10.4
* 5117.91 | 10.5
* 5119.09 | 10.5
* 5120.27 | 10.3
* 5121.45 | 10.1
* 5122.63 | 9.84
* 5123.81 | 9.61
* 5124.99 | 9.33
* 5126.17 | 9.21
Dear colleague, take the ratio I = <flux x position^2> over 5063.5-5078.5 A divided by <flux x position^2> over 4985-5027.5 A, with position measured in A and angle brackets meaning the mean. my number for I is 1.07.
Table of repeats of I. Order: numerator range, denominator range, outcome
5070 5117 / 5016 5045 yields 1.05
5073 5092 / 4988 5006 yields 1.06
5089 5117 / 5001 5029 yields 1.03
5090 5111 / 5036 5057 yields 1.06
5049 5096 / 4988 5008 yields 1.07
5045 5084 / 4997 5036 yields 1.03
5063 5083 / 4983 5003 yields 1.07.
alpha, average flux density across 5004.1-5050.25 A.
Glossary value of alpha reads 9.6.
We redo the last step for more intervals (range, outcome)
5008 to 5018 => 10.1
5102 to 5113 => 9.29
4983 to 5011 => 9.65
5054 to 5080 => 10.1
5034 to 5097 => 9.73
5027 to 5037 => 9.63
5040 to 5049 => 9.2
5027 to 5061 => 9.47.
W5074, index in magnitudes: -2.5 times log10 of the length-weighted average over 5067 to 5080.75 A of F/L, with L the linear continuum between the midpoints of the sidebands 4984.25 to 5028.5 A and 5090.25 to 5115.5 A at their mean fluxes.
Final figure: -0.04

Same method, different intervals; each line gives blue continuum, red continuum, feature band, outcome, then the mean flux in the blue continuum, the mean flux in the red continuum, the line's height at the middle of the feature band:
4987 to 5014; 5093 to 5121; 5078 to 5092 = 0.002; 9.73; 9.66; 9.68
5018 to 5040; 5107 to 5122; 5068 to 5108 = -0.004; 9.57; 9.77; 9.71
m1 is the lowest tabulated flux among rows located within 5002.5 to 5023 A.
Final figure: 9.26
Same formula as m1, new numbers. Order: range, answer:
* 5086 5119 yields 8.73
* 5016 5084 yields 8.36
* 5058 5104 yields 8.85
